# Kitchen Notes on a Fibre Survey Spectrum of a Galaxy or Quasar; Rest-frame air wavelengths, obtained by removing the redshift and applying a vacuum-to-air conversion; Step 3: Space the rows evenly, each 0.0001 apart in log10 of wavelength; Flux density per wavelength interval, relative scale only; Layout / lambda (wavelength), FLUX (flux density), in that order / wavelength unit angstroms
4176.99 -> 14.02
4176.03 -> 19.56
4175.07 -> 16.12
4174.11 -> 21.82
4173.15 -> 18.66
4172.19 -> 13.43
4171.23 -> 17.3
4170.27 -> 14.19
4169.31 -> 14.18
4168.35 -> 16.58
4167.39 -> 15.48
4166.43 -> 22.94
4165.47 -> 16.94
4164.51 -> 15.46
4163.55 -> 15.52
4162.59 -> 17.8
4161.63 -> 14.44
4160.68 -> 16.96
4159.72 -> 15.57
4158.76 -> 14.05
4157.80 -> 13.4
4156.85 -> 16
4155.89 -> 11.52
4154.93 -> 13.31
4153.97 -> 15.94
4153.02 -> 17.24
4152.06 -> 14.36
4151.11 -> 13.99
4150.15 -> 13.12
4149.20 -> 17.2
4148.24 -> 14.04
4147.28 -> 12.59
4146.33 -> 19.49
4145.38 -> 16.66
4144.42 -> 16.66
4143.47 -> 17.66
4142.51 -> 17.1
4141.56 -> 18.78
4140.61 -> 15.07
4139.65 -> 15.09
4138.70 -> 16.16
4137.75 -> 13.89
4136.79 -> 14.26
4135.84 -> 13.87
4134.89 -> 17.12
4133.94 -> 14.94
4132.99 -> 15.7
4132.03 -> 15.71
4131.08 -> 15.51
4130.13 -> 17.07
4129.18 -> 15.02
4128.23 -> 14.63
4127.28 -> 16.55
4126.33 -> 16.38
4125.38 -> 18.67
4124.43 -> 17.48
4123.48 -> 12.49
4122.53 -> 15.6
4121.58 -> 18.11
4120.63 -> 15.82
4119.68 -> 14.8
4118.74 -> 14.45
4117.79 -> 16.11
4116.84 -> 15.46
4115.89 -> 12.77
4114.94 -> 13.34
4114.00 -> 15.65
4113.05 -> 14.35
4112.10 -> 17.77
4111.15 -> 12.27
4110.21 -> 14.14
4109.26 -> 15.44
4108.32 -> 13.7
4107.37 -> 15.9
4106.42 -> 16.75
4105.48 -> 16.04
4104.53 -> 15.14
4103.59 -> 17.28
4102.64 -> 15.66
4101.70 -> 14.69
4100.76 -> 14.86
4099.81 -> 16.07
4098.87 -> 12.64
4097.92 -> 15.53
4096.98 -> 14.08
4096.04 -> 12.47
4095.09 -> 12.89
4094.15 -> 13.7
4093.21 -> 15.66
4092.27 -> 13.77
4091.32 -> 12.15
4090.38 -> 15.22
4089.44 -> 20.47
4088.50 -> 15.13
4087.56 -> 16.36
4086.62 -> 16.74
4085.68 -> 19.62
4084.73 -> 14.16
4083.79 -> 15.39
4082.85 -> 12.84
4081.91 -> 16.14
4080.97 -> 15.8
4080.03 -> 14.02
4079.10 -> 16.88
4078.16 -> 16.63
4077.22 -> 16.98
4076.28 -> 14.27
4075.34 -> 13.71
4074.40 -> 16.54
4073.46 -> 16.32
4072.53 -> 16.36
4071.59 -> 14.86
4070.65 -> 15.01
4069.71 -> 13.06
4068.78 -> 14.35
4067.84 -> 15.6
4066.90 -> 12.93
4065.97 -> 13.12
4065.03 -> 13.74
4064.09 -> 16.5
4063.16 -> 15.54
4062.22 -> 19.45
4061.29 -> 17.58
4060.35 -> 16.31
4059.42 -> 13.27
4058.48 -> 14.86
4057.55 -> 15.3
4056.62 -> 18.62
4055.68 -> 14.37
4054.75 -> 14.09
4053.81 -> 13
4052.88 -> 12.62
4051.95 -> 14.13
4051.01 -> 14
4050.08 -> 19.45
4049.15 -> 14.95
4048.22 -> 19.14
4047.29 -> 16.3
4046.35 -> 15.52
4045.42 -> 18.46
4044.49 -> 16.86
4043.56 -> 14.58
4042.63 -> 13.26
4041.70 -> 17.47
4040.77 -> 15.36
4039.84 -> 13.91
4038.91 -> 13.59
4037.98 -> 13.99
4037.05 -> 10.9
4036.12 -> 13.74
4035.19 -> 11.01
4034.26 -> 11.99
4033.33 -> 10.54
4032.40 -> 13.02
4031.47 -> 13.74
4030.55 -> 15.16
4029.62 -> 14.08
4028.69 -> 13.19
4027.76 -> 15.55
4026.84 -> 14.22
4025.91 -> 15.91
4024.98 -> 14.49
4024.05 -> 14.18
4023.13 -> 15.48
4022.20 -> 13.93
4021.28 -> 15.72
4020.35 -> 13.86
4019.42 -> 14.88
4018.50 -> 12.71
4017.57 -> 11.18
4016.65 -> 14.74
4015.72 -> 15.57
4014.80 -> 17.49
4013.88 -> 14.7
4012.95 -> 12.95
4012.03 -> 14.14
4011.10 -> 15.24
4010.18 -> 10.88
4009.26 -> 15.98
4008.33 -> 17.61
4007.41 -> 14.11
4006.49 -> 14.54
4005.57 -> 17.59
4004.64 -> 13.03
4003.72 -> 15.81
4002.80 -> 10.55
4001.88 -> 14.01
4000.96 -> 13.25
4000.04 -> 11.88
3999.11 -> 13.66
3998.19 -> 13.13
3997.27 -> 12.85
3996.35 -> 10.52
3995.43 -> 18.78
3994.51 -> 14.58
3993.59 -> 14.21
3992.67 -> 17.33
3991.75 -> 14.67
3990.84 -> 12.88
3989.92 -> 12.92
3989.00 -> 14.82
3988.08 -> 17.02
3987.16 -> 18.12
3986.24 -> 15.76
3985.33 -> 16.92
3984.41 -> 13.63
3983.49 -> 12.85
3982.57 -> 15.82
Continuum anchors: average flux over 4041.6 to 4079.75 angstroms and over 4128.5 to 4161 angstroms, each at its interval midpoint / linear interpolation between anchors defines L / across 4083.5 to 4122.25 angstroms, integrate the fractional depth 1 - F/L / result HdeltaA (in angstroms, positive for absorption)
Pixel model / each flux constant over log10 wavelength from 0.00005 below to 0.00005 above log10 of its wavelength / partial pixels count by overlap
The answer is 0.7 angstroms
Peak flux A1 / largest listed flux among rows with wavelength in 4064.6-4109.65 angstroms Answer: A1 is 20.47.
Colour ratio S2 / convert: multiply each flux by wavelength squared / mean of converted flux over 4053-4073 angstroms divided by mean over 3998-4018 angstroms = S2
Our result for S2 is 1.1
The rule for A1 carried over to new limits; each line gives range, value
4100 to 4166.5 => 22.94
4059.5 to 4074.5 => 19.45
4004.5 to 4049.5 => 19.14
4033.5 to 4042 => 17.47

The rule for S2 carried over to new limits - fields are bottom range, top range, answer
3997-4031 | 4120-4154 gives 1.18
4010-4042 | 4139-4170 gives 1.20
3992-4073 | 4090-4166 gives 1.10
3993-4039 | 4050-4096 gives 1.12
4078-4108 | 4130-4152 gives 1.05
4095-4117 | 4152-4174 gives 1.10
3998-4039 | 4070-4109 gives 1.14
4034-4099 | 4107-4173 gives 1.07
